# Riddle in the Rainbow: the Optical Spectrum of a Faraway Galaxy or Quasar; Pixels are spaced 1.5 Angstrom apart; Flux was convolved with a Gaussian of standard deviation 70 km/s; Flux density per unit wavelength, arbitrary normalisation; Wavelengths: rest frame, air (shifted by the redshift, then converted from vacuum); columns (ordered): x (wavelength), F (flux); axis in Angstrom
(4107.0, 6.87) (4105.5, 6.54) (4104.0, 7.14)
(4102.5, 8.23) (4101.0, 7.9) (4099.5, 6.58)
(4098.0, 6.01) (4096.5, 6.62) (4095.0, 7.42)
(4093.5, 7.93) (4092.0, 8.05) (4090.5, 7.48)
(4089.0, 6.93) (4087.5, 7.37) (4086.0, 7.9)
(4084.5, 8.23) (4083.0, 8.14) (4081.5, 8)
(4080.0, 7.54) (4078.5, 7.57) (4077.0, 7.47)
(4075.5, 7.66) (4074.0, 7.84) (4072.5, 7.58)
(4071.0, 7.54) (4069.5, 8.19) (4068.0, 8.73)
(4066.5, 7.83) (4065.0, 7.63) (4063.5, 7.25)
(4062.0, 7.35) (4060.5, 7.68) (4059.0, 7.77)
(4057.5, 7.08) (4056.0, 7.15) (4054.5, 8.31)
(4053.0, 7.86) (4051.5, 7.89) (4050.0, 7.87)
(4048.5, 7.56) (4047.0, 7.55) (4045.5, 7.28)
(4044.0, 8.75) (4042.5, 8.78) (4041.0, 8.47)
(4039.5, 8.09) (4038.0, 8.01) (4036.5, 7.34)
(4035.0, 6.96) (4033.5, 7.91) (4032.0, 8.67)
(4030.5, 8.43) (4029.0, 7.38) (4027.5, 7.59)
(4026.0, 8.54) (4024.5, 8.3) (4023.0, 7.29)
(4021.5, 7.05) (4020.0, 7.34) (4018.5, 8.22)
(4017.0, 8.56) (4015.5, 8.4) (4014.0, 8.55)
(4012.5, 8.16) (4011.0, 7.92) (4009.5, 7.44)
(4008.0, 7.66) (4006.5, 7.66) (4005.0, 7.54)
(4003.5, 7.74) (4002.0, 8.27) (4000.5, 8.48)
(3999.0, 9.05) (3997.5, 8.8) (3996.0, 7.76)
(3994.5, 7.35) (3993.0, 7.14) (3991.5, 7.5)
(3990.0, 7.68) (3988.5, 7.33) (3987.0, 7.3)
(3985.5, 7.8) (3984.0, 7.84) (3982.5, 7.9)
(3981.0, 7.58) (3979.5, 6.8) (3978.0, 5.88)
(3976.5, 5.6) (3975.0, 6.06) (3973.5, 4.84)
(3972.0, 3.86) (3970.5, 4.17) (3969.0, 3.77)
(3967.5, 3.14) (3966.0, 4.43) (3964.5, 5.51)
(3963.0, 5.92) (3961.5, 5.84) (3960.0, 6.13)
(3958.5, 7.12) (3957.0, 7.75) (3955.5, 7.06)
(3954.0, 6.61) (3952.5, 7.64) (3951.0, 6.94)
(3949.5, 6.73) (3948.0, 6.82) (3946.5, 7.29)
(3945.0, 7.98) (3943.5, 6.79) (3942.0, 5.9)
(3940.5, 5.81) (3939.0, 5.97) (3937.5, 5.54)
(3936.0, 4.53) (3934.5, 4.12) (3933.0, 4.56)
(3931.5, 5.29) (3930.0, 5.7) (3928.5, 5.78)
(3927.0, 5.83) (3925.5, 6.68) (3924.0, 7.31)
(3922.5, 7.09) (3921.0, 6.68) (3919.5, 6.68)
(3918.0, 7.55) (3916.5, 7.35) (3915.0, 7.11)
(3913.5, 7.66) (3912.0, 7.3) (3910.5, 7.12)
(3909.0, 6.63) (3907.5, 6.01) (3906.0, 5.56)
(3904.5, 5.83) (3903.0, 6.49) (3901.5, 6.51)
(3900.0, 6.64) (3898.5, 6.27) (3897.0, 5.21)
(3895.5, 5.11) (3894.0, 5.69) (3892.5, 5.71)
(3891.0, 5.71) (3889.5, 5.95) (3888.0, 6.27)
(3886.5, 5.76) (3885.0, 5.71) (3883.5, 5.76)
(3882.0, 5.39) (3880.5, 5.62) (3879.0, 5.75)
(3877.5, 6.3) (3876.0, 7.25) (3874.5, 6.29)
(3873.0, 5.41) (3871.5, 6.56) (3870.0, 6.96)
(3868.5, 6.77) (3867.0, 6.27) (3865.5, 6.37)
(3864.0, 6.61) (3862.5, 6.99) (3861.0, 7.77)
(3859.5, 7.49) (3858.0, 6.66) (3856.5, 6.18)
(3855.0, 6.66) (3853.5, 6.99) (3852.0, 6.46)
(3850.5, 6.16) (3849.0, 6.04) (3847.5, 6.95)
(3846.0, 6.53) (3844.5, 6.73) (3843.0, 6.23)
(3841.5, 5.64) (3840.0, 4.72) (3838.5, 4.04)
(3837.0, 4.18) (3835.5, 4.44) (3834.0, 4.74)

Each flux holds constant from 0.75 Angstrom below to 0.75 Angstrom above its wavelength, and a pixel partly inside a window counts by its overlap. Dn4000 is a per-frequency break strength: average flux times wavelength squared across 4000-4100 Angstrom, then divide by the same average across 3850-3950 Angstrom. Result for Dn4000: 1.33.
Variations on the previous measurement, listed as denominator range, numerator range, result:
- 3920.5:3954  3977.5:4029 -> 1.29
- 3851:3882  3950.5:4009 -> 1.10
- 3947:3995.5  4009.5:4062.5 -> 1.27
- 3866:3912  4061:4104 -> 1.37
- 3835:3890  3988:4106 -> 1.38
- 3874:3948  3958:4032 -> 1.20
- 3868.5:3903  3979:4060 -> 1.40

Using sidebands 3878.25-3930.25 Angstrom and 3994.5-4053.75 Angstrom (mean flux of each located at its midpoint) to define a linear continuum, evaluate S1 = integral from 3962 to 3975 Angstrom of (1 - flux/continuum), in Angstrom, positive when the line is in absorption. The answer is 4.7 Angstrom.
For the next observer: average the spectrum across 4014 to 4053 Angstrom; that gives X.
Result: 7.94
